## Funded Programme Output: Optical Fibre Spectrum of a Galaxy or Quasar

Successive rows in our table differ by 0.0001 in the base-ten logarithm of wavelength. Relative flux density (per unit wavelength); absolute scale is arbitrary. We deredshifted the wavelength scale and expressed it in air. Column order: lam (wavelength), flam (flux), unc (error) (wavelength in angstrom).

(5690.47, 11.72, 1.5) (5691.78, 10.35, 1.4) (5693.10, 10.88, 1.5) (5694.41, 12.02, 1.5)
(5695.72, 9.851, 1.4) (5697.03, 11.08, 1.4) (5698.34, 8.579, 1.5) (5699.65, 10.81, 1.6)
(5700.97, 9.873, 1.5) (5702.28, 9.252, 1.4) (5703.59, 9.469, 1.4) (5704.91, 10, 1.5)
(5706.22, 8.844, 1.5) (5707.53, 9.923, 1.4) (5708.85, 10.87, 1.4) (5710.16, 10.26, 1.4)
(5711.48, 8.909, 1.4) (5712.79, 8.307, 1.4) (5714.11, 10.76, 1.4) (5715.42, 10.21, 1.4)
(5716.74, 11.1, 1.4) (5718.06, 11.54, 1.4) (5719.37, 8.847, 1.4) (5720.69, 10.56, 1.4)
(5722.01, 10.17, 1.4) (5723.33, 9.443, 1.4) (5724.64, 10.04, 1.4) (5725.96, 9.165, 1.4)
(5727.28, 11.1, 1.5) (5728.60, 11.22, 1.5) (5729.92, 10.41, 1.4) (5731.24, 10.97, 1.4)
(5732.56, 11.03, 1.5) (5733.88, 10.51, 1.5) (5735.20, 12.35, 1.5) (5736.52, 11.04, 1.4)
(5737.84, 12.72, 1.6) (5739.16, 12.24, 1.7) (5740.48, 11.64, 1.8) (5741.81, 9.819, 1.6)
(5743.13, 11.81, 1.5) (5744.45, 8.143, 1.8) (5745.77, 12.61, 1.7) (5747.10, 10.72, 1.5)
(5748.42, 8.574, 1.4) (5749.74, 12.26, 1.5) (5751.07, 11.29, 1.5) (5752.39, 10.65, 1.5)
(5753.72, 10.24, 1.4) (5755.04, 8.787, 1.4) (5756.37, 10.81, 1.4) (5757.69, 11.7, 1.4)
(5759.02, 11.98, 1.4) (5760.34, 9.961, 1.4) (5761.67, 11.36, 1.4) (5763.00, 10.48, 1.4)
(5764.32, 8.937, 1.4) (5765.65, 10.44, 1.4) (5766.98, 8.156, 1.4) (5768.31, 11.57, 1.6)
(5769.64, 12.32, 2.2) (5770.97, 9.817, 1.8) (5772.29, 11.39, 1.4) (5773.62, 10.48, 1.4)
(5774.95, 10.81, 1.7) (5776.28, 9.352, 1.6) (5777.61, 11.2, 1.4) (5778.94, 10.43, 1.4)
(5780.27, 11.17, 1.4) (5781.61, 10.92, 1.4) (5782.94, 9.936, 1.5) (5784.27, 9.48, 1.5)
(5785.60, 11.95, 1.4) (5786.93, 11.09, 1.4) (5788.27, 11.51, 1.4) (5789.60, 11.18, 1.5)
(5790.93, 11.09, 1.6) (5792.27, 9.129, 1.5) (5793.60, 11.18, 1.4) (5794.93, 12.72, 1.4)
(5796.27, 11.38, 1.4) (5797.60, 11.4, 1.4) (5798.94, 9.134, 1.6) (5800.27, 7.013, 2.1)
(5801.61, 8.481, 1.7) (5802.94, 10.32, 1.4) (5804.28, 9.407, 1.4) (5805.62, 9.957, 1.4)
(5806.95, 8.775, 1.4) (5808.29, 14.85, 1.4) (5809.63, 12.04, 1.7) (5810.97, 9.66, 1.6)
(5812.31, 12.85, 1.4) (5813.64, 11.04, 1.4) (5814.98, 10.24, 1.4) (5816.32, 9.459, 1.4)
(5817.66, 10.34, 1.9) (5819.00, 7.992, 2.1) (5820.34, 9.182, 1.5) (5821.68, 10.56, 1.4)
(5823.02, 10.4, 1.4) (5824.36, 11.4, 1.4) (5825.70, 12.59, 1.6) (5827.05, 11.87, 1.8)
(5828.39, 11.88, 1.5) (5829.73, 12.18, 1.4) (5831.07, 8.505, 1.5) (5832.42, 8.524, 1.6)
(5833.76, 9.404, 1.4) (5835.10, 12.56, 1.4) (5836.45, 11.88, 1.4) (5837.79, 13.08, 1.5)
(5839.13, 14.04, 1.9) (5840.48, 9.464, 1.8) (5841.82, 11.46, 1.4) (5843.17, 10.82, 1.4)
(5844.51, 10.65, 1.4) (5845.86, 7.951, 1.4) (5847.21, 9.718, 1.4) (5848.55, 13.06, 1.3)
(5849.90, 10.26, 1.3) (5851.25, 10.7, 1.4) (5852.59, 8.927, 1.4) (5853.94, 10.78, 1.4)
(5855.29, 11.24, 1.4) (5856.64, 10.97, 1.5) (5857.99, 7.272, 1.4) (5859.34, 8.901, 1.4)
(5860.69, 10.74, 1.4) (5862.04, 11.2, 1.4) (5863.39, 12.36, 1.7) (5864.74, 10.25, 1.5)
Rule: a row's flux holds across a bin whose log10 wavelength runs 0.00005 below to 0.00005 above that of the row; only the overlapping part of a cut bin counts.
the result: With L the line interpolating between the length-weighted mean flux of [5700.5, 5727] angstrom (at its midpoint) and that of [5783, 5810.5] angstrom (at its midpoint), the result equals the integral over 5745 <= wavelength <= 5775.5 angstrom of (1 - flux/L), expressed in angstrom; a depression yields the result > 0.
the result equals -1.1 angstrom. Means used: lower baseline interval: 9.9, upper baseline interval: 10.6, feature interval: 10.7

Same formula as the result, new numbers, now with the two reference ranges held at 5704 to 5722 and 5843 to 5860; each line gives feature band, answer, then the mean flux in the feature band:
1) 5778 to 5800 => -1.64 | 10.8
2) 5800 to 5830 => -1.53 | 10.6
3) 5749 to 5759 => -0.85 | 10.9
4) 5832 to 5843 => -1.39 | 11.3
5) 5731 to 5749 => -1.81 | 11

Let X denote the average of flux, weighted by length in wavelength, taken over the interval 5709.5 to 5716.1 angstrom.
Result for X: 9.7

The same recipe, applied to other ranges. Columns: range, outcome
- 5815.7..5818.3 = 9.9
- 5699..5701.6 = 10.3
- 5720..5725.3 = 10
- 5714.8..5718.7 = 10.9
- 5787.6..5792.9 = 10.7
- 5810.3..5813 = 11.3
